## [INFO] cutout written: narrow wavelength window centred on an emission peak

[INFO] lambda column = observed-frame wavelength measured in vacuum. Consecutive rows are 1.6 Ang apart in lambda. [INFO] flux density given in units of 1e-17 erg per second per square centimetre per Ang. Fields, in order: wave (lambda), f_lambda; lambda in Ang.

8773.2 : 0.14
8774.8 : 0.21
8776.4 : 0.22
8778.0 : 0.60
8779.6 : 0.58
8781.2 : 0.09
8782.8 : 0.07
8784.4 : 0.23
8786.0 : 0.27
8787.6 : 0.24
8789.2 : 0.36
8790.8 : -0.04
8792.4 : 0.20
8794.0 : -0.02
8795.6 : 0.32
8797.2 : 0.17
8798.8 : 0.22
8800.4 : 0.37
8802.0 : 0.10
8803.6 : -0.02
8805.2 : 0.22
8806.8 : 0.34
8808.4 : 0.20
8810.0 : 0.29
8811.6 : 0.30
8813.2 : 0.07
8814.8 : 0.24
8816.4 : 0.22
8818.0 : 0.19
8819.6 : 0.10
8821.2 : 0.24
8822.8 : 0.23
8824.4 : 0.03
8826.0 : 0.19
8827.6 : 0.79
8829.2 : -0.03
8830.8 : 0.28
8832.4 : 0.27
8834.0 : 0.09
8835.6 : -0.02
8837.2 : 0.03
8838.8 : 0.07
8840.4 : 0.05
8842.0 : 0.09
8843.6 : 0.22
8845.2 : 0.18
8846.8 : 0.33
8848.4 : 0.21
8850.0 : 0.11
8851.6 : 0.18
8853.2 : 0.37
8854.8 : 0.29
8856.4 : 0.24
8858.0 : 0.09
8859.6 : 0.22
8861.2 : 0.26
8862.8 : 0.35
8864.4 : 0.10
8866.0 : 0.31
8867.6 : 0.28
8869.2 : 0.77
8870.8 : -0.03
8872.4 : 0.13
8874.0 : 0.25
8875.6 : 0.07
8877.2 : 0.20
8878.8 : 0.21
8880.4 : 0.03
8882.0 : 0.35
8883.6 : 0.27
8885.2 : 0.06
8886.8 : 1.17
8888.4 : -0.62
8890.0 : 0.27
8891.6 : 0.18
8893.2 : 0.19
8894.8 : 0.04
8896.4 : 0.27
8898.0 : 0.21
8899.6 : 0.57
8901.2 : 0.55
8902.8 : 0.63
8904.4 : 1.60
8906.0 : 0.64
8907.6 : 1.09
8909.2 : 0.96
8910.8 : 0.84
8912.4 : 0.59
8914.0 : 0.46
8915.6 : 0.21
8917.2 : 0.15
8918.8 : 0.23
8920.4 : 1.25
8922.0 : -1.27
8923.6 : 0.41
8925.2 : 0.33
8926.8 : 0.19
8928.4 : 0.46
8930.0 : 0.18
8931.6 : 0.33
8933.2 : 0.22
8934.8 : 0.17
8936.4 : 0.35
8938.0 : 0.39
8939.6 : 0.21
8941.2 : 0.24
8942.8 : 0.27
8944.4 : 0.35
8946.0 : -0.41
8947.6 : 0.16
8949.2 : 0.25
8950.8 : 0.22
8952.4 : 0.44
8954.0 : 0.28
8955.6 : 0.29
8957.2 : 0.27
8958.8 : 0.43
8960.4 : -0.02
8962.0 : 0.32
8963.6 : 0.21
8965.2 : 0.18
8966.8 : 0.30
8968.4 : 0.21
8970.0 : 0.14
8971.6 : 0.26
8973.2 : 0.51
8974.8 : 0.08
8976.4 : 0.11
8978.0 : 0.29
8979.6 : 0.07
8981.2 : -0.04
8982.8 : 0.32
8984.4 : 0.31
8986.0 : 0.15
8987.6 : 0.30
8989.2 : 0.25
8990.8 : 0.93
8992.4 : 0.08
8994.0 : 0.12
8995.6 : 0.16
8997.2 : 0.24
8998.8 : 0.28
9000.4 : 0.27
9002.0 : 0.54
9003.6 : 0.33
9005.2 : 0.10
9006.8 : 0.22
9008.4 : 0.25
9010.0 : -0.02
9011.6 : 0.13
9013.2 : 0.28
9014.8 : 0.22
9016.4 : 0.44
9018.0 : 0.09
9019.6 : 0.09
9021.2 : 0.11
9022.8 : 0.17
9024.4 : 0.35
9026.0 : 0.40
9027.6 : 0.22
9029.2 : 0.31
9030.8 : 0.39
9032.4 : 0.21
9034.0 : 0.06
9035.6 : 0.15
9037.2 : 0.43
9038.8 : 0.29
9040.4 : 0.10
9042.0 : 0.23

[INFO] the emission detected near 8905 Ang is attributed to H-gamma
